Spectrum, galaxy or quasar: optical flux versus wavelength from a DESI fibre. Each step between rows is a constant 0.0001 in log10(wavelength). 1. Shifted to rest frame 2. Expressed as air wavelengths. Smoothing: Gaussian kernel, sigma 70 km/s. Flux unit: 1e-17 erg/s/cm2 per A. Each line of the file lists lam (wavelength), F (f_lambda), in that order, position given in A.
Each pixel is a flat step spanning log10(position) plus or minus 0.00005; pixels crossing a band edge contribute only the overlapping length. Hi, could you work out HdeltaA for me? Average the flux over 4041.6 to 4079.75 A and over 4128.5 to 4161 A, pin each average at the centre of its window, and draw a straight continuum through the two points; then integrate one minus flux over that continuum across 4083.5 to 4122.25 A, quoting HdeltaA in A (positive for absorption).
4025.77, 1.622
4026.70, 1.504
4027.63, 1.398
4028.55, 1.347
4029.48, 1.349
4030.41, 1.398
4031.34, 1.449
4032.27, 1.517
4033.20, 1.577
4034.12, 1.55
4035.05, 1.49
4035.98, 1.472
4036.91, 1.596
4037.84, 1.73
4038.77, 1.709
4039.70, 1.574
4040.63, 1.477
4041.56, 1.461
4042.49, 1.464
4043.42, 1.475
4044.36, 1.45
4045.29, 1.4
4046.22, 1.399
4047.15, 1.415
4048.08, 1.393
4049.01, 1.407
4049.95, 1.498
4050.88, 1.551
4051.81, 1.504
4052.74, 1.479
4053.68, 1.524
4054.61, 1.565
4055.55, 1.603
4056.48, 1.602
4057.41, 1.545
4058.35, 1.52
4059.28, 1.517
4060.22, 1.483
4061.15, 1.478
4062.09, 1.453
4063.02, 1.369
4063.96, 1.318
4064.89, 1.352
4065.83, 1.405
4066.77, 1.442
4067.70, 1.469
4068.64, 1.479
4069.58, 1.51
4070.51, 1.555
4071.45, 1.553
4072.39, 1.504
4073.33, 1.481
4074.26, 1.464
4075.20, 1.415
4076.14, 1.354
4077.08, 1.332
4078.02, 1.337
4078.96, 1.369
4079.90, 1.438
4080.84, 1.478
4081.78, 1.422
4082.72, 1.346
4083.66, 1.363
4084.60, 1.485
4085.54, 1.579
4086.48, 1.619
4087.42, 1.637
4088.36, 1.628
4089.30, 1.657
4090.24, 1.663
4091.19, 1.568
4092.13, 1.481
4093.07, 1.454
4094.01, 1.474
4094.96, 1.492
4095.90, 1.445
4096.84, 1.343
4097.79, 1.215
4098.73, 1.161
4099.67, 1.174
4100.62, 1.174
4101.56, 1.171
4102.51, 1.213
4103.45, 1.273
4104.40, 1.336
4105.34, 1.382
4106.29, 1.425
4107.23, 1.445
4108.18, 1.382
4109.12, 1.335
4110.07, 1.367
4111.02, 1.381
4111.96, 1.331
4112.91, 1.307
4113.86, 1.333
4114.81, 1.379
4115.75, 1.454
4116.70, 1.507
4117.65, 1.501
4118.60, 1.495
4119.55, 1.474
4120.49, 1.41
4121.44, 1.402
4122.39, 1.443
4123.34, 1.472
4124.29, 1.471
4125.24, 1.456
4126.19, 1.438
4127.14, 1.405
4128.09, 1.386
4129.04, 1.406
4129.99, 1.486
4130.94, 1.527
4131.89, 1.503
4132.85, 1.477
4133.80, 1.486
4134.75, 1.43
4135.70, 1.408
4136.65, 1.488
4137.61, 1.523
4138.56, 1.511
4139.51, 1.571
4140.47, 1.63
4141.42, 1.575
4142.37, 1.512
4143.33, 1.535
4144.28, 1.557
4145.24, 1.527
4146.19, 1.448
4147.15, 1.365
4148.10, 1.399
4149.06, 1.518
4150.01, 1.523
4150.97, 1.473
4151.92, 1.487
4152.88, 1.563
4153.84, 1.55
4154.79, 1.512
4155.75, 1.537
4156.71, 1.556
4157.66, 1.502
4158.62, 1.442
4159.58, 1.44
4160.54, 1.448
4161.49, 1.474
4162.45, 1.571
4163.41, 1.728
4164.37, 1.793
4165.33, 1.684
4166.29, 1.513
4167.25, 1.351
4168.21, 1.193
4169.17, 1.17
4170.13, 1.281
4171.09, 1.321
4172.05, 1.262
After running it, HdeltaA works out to 1.7 A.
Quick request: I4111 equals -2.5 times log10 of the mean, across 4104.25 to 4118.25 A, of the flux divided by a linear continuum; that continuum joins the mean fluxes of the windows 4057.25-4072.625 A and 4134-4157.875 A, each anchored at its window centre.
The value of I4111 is 0.07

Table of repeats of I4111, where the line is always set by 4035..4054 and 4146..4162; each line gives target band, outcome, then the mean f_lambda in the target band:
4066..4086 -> 0.04 mag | 1.45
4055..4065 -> 0.01 mag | 1.48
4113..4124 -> 0.04 mag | 1.44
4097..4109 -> 0.16 mag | 1.28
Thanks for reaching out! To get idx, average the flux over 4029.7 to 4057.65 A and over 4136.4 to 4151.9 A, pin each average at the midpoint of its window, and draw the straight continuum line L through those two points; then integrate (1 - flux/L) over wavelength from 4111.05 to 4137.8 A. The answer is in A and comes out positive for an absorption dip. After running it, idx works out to 1.2 A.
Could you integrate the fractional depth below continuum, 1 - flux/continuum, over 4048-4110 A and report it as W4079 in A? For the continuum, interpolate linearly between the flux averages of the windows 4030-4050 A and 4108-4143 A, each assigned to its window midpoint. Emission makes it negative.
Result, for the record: 1.5 A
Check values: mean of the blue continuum 1.5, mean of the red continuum 1.45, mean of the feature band 1.44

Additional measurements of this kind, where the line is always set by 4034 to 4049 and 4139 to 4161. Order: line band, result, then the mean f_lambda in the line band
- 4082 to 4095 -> -0.2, 1.53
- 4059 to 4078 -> 0.7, 1.44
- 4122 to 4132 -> 0.4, 1.45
